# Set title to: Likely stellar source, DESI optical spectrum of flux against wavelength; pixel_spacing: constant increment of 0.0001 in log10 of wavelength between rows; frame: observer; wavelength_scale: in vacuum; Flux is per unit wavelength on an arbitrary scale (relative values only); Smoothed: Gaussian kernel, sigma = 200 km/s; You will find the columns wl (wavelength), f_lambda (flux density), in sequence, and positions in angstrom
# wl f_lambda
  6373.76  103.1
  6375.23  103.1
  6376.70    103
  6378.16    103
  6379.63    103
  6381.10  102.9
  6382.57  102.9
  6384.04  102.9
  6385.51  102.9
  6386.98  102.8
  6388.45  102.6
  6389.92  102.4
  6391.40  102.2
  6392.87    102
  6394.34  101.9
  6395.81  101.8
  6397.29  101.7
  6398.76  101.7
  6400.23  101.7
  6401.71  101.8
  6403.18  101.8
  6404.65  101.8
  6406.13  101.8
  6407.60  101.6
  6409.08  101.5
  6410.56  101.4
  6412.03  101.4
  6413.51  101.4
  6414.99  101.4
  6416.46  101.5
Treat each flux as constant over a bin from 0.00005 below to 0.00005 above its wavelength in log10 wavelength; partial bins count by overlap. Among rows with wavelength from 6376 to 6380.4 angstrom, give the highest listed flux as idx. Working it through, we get 103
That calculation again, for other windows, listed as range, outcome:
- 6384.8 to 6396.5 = 102.9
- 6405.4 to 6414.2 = 101.8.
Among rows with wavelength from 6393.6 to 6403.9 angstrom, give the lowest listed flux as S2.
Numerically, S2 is 101.7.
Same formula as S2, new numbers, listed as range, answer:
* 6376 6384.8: 102.9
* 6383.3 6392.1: 102.2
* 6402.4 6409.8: 101.5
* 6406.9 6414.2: 101.4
